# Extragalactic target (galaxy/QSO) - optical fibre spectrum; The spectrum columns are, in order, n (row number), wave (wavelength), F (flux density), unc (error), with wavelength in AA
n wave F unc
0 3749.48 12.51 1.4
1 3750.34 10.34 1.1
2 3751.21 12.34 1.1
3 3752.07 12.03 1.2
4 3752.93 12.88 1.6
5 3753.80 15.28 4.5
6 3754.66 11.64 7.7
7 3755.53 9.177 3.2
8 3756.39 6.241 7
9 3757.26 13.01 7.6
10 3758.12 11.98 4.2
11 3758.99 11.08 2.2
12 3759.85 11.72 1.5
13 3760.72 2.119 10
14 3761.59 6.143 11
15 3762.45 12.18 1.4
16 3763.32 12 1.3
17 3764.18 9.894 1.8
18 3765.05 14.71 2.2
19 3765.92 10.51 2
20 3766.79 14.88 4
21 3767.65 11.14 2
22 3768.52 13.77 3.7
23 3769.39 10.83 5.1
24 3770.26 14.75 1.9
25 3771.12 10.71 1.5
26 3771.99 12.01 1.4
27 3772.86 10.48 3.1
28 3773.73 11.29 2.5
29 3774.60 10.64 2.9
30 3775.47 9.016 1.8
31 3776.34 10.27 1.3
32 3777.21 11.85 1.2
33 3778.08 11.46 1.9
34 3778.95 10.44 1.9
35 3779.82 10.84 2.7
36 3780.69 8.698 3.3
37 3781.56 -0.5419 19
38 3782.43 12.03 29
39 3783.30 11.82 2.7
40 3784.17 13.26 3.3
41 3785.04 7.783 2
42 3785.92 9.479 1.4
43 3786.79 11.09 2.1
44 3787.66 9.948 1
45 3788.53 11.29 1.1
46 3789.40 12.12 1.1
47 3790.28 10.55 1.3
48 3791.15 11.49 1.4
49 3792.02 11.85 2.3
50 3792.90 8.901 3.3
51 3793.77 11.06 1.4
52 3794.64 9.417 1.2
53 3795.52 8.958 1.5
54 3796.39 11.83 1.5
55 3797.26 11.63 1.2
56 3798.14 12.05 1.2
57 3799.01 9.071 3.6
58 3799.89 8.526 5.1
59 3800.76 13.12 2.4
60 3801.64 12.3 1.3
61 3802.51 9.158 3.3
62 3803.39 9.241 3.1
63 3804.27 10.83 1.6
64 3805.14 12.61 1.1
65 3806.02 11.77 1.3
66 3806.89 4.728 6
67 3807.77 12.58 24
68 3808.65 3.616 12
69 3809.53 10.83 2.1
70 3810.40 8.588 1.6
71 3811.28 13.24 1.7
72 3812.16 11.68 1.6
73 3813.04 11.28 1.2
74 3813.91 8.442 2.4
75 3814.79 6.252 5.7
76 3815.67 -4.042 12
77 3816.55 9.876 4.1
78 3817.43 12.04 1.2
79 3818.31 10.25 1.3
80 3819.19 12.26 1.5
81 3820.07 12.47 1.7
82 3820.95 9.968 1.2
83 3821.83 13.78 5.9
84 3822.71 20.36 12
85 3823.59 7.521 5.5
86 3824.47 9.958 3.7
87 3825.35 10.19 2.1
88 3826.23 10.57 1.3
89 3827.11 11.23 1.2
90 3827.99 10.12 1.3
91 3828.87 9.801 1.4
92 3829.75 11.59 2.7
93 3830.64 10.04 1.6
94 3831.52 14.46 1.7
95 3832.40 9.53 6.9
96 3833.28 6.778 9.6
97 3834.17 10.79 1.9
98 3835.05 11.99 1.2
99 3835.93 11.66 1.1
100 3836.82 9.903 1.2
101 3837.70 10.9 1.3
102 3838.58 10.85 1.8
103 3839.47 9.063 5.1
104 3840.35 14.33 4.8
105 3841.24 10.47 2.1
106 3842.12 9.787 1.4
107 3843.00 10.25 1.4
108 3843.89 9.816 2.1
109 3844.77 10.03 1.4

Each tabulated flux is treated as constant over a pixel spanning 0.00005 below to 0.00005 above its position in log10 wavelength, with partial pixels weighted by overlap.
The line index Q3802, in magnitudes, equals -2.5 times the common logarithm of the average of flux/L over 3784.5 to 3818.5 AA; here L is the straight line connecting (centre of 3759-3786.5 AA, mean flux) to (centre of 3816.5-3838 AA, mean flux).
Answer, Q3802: 0.10 mag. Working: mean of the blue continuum 10.5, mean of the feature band 9.89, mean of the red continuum 11.1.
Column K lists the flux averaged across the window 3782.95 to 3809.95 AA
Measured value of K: 10.4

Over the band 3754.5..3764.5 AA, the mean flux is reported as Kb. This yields 9.71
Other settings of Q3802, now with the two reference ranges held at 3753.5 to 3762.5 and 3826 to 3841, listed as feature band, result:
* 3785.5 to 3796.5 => -0.031 mag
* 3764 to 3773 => -0.220 mag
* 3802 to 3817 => 0.182 mag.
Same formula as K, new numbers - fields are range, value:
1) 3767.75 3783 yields 10.5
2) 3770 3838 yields 10.4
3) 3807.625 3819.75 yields 9.01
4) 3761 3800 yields 10.7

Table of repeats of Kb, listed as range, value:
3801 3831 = 10.2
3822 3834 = 11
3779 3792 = 10.1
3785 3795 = 10.5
